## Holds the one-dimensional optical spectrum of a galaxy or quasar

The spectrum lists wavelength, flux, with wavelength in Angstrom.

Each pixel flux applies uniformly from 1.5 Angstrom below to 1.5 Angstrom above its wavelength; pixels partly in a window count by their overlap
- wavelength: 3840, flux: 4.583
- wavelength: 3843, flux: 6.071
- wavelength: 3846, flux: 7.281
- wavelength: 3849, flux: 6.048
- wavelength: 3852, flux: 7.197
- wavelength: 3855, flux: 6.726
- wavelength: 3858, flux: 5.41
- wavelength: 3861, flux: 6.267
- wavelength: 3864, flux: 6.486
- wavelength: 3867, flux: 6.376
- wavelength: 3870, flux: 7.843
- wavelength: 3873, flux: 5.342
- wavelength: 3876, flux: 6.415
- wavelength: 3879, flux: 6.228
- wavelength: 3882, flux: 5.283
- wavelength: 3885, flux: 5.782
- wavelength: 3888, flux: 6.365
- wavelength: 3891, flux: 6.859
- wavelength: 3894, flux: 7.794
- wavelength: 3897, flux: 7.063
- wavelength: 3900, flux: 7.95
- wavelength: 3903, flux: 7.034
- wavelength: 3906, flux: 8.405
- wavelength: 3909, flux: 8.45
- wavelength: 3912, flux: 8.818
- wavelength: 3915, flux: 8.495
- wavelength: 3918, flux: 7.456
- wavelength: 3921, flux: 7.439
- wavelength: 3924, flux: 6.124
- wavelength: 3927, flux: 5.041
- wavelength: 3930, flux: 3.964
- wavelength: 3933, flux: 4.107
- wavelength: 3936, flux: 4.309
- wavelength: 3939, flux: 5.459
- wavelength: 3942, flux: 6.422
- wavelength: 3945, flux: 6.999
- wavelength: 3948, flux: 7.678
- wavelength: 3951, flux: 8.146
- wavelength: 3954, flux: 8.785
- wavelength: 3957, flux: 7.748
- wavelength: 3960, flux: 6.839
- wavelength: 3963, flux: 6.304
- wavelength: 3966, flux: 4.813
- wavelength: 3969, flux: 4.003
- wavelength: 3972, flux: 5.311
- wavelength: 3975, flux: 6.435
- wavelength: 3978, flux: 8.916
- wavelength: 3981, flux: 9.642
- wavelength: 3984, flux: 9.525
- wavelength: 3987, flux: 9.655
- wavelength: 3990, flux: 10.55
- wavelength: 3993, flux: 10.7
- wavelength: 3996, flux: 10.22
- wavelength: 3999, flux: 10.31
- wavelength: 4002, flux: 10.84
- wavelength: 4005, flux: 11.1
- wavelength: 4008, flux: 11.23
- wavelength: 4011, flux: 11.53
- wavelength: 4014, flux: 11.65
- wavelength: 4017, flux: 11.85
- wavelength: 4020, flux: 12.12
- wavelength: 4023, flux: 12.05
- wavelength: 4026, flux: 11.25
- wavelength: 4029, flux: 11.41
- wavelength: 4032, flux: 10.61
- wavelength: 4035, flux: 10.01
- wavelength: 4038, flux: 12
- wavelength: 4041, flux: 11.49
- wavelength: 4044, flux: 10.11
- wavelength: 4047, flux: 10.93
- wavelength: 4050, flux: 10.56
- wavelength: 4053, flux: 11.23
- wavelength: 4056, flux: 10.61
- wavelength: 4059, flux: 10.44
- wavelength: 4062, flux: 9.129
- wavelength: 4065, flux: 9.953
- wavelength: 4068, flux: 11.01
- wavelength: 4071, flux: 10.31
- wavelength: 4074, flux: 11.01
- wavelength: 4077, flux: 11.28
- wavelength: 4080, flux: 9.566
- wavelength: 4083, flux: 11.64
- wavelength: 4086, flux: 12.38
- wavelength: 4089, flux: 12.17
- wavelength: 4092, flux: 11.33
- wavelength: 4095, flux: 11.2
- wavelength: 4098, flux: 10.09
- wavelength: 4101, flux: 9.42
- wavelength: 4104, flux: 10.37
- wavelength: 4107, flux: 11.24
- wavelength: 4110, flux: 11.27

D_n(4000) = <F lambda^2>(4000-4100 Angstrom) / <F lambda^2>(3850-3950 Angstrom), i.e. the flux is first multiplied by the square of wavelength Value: 1.8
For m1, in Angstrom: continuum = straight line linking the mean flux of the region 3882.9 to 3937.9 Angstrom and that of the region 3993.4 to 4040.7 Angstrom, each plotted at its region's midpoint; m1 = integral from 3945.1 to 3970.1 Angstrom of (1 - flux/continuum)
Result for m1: 5.2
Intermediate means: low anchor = 6.72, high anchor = 11.2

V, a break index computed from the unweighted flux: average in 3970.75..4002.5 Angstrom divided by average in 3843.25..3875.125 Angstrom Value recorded 1.4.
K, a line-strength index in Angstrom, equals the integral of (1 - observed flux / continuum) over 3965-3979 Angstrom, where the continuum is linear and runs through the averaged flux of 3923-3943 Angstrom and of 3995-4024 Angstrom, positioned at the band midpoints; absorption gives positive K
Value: 4.15 Angstrom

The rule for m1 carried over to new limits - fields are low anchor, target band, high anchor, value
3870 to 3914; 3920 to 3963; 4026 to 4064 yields 9.9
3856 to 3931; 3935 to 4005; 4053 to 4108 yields 4.5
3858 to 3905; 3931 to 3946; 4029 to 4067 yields 4.9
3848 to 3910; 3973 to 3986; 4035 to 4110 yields 0.5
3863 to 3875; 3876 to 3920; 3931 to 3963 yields -4.8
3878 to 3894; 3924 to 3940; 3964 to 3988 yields 4.9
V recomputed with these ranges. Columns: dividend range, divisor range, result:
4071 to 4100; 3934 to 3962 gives 1.62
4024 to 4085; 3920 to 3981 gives 1.70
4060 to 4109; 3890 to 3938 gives 1.58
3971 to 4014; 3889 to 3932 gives 1.37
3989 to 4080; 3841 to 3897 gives 1.69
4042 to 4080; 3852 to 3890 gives 1.68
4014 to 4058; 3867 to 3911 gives 1.61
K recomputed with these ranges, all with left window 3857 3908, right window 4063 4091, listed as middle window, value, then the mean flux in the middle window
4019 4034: -2.3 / 11.4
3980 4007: -3.4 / 10.3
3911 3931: 1.9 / 6.78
